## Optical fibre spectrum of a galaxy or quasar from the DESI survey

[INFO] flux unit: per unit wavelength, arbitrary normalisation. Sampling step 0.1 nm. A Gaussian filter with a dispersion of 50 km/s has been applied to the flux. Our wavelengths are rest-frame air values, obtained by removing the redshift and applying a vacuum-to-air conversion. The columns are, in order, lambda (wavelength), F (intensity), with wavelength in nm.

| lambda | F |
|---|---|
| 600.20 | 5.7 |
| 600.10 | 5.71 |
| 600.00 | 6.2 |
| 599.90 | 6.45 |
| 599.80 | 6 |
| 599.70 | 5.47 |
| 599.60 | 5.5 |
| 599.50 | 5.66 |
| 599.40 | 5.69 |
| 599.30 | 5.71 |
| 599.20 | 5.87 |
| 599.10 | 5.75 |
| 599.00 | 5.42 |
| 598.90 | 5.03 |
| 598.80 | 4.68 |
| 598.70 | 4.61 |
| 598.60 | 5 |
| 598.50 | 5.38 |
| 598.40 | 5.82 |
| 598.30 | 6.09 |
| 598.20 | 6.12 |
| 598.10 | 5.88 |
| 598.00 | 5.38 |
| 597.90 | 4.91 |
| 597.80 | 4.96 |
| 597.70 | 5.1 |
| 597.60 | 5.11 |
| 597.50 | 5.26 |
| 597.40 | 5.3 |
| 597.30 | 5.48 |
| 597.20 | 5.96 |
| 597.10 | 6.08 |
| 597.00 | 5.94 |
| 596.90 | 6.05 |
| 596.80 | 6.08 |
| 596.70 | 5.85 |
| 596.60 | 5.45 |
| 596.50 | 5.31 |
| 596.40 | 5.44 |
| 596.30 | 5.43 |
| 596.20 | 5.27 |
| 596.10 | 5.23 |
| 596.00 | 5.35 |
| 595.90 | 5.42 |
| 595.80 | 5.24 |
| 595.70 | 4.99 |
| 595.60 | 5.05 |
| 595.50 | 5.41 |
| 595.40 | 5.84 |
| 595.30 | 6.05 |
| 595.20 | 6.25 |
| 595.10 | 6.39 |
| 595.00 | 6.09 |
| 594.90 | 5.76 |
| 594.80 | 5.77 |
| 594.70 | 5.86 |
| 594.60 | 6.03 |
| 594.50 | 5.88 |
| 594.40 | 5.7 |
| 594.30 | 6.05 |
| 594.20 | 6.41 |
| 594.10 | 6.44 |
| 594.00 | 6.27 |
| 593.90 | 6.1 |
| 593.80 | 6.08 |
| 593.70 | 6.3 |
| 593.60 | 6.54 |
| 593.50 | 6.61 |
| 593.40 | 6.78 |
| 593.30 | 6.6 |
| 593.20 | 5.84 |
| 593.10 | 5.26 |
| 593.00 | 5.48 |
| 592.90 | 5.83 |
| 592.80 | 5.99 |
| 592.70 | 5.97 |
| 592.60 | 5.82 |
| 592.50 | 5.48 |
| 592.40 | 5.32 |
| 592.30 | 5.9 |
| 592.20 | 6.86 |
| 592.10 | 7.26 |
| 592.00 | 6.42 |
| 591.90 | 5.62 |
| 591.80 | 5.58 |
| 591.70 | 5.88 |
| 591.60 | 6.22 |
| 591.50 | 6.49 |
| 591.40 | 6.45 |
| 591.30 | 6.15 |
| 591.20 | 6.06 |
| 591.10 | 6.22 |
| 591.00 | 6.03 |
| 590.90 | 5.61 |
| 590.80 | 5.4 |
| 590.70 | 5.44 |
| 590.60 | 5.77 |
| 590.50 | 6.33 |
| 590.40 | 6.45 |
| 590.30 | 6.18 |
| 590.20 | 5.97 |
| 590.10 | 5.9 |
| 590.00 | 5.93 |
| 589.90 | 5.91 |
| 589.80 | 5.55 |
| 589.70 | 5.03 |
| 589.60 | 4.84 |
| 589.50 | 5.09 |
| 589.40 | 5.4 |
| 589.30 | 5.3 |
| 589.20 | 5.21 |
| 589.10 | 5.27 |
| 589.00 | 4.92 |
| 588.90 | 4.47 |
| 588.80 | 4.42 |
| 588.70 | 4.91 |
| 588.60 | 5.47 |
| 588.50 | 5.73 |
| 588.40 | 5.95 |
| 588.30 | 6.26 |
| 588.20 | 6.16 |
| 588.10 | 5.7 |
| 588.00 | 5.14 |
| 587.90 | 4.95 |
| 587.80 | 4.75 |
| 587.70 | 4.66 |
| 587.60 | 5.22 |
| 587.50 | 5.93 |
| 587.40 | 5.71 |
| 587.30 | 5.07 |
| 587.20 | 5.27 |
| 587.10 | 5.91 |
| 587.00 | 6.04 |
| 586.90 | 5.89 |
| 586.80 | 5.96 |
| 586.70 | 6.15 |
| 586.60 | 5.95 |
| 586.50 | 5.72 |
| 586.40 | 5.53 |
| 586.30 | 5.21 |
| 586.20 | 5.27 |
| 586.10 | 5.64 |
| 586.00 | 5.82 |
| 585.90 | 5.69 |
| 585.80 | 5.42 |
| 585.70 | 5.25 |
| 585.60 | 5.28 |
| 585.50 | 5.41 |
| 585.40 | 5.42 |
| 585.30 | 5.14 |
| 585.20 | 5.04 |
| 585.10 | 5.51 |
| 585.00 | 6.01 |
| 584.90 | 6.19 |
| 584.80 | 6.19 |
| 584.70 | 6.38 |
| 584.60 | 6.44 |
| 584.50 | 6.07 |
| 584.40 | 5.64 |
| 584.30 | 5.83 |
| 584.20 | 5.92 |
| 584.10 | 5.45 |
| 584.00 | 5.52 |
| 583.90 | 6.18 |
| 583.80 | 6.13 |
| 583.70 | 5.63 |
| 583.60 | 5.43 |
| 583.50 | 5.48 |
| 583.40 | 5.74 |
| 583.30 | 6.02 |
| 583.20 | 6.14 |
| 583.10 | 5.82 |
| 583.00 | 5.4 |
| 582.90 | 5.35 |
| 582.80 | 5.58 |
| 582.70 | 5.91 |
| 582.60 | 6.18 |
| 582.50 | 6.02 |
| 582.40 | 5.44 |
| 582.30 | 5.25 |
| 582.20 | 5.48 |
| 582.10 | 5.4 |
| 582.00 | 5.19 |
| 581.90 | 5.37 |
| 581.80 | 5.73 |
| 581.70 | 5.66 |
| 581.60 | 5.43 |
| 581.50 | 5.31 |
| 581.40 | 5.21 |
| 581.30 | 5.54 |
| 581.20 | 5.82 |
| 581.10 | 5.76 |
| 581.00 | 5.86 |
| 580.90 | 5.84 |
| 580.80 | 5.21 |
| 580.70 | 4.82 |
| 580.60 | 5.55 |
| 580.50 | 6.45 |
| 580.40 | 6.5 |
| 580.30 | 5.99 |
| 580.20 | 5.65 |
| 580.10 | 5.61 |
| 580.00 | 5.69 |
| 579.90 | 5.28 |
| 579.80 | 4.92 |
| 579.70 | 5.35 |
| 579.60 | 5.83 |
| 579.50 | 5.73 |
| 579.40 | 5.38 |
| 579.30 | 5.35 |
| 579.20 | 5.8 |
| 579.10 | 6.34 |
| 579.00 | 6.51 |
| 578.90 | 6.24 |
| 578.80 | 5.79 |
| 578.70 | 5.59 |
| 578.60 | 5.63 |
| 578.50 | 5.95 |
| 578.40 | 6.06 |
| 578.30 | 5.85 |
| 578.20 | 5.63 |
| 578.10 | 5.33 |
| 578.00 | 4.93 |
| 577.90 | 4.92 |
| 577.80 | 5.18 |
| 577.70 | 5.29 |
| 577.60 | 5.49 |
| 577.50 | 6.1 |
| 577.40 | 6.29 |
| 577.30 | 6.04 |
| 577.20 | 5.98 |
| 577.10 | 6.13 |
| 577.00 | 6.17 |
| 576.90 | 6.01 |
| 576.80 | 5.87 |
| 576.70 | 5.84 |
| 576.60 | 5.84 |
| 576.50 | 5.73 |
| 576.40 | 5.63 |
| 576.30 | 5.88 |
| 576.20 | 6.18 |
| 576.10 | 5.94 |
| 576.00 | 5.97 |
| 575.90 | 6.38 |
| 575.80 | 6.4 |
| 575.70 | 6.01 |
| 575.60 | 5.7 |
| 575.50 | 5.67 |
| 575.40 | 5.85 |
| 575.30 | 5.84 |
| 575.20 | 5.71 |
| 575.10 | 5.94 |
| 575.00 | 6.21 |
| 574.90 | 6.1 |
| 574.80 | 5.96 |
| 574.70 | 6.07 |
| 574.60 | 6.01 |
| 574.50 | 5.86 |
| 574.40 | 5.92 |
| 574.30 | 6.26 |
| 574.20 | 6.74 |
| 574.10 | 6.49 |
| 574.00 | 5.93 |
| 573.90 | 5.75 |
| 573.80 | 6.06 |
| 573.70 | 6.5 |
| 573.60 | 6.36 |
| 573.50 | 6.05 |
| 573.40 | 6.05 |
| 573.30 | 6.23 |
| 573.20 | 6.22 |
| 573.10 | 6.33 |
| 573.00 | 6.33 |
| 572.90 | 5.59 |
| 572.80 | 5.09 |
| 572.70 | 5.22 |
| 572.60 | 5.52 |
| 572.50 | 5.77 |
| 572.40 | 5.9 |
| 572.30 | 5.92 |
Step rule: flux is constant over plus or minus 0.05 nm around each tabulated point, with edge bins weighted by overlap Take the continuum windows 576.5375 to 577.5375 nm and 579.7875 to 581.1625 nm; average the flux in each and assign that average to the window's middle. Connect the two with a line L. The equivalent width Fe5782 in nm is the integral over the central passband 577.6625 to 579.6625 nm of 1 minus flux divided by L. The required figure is 0.06 nm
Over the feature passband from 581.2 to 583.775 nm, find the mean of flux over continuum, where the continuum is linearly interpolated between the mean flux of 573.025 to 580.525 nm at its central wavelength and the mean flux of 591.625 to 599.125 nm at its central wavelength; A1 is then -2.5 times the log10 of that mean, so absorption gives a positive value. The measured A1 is 0.05 mag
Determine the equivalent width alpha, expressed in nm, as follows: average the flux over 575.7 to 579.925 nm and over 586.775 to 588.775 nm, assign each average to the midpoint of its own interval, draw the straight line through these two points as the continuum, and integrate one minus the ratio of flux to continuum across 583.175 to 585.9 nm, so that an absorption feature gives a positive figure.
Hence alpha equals -0.06 nm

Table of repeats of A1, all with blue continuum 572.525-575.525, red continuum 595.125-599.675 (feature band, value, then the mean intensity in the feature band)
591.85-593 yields -0.08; 6.02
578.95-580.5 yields 0.02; 5.75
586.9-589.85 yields 0.07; 5.33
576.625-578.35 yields 0.04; 5.71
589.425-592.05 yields -0.04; 5.86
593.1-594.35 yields -0.13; 6.29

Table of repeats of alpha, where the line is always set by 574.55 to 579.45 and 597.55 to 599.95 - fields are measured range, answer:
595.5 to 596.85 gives 0.03 nm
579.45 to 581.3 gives 0.04 nm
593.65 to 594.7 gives -0.10 nm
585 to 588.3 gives 0.10 nm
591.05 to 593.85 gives -0.26 nm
